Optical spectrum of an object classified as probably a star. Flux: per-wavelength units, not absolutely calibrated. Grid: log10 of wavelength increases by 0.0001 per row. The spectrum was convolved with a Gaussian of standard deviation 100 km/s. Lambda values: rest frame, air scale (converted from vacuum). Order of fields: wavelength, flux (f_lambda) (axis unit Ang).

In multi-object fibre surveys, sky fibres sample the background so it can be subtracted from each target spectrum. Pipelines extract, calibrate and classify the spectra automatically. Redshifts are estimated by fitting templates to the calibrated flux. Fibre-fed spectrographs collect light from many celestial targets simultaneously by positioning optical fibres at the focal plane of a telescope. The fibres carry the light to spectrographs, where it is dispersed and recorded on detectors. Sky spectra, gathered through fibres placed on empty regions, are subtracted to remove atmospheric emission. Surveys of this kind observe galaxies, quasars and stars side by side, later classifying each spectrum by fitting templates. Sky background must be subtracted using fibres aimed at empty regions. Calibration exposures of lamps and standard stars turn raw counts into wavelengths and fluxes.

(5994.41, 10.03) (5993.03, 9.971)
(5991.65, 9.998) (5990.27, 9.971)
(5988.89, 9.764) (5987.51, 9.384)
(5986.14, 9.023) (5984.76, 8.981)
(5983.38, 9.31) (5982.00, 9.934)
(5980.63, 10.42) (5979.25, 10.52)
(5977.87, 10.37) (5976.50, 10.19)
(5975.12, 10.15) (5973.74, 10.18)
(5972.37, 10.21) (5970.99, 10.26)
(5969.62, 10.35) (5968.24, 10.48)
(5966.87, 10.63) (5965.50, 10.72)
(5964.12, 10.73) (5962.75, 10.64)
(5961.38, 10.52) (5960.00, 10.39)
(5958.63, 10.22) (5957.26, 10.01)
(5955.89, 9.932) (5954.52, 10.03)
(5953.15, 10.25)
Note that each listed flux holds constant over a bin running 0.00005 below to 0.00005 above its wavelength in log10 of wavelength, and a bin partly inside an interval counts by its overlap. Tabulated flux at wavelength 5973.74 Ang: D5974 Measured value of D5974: 10.18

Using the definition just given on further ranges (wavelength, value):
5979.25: 10.52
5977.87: 10.37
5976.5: 10.19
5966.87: 10.63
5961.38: 10.52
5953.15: 10.25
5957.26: 10.01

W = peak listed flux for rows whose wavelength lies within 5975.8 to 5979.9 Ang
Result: 10.52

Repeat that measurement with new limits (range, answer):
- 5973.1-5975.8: 10.18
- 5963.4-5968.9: 10.73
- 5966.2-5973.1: 10.63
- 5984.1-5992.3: 9.998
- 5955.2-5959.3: 10.22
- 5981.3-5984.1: 9.934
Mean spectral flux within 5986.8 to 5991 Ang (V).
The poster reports 9.72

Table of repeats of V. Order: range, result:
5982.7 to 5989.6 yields 9.3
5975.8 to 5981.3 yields 10.4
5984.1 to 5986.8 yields 9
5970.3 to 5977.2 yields 10.2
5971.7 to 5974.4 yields 10.2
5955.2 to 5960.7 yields 10.1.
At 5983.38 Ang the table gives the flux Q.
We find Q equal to 9.31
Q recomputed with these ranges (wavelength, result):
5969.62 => 10.35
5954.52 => 10.03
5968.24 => 10.48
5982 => 9.934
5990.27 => 9.971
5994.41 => 10.03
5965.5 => 10.72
